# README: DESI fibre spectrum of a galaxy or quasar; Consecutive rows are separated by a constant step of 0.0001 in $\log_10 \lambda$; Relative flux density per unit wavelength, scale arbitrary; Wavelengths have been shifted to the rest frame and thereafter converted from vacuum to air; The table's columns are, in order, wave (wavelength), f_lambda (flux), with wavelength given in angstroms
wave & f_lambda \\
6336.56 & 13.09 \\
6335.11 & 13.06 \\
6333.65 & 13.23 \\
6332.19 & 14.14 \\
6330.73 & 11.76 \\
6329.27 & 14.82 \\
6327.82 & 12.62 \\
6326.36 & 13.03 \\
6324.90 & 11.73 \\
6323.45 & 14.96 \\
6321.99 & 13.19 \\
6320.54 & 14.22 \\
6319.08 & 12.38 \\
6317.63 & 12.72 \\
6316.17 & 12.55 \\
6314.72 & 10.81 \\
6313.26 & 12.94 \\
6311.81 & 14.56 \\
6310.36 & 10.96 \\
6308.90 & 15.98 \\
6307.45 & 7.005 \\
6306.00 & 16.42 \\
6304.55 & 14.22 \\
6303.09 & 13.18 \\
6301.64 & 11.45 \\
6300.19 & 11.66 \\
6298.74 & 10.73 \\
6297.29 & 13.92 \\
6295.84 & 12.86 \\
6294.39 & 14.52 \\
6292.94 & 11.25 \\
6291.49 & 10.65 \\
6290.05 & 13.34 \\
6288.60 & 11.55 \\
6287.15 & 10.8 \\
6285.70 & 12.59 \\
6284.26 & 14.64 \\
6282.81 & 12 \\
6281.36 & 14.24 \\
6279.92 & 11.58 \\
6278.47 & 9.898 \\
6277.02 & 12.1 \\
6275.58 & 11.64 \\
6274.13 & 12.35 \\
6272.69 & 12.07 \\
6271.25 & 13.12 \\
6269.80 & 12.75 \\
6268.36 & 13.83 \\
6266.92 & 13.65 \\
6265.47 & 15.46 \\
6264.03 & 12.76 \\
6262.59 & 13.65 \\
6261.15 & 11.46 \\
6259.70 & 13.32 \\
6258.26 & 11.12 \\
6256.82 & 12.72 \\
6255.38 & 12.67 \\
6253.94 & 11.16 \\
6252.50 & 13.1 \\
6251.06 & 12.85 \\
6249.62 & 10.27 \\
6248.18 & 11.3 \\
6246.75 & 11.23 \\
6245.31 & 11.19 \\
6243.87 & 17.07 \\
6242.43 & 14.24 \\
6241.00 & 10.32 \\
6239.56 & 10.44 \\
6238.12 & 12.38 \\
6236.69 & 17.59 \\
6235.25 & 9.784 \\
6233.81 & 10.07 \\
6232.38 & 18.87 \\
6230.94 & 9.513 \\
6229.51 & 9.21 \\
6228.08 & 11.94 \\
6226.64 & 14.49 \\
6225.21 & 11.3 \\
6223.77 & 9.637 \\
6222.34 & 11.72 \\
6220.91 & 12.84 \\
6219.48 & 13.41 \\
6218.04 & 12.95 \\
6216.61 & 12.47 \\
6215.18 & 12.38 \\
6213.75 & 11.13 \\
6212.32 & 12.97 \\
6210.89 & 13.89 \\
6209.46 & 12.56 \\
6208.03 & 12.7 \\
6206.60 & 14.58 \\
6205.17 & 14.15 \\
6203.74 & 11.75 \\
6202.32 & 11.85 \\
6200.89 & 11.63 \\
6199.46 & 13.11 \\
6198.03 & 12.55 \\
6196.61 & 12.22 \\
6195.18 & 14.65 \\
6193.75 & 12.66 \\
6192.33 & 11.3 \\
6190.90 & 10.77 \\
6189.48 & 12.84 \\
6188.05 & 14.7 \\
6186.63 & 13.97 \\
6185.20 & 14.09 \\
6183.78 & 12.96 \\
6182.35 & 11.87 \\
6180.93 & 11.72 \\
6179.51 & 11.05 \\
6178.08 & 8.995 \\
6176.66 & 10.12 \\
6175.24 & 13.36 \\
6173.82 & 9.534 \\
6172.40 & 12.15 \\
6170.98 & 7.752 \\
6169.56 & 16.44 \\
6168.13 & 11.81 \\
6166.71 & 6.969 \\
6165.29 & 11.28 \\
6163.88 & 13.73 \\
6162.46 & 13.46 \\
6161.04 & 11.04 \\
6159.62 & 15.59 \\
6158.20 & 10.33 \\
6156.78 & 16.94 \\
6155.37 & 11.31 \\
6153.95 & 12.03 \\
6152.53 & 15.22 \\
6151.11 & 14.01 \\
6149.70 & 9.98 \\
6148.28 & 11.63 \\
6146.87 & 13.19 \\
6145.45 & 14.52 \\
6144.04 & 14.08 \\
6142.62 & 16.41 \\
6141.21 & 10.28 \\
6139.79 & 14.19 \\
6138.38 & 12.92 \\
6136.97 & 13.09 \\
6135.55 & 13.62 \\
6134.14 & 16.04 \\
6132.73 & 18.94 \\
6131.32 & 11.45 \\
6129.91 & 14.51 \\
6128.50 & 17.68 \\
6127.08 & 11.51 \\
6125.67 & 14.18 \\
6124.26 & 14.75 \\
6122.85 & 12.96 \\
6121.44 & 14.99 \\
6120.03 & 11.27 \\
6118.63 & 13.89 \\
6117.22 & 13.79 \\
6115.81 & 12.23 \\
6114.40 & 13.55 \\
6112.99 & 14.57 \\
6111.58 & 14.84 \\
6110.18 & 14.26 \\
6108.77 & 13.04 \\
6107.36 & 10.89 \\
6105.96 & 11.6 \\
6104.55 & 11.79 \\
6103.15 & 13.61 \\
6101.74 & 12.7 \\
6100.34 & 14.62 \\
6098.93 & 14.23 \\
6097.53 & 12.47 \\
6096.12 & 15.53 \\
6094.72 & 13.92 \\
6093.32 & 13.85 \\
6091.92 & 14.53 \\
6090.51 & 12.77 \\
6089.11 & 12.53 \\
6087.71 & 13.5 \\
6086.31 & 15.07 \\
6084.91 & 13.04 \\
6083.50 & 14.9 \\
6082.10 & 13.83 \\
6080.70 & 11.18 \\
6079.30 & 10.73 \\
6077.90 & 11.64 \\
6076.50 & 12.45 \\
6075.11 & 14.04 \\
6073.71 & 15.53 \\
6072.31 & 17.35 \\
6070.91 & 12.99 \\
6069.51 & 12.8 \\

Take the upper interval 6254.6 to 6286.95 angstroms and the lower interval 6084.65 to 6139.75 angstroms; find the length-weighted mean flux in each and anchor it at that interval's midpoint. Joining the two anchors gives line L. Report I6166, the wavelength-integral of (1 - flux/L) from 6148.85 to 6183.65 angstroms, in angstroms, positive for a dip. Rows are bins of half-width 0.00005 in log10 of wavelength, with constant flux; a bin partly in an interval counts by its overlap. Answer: 3.7 angstroms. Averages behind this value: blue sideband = 13.7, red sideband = 12.7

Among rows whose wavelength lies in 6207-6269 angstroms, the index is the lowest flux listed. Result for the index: 9.21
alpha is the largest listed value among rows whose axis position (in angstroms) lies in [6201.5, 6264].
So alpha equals 18.87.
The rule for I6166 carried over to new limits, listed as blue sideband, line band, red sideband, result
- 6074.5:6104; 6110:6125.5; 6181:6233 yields -0.6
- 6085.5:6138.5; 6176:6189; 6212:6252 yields 0.7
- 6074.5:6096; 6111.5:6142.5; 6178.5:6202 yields -2.2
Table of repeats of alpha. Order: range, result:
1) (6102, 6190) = 18.94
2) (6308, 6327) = 15.98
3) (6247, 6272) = 15.46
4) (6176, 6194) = 14.7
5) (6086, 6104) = 15.53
